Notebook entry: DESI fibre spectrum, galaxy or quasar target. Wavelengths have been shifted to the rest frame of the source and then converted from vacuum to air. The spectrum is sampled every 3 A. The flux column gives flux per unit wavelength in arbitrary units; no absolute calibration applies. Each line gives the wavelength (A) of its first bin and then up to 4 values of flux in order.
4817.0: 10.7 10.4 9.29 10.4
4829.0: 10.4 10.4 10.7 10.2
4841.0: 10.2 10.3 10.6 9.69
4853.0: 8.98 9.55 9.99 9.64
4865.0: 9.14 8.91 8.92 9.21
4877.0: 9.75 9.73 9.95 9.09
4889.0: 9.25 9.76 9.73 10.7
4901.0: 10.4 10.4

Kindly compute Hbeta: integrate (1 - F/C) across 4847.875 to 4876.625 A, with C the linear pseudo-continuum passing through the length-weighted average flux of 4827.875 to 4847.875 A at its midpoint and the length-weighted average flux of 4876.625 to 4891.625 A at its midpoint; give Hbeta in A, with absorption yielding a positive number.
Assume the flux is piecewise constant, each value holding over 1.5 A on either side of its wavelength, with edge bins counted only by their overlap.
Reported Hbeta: 1.7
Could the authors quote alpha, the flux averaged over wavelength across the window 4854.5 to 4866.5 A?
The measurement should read 9.58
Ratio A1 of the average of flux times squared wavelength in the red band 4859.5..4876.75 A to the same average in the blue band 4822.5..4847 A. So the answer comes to 0.9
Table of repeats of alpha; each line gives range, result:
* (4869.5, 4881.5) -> 9.4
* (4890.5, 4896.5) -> 9.74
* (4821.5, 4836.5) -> 10.2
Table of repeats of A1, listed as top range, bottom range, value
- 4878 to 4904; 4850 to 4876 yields 1.07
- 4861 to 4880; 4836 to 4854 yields 0.93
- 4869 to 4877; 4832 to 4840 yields 0.89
